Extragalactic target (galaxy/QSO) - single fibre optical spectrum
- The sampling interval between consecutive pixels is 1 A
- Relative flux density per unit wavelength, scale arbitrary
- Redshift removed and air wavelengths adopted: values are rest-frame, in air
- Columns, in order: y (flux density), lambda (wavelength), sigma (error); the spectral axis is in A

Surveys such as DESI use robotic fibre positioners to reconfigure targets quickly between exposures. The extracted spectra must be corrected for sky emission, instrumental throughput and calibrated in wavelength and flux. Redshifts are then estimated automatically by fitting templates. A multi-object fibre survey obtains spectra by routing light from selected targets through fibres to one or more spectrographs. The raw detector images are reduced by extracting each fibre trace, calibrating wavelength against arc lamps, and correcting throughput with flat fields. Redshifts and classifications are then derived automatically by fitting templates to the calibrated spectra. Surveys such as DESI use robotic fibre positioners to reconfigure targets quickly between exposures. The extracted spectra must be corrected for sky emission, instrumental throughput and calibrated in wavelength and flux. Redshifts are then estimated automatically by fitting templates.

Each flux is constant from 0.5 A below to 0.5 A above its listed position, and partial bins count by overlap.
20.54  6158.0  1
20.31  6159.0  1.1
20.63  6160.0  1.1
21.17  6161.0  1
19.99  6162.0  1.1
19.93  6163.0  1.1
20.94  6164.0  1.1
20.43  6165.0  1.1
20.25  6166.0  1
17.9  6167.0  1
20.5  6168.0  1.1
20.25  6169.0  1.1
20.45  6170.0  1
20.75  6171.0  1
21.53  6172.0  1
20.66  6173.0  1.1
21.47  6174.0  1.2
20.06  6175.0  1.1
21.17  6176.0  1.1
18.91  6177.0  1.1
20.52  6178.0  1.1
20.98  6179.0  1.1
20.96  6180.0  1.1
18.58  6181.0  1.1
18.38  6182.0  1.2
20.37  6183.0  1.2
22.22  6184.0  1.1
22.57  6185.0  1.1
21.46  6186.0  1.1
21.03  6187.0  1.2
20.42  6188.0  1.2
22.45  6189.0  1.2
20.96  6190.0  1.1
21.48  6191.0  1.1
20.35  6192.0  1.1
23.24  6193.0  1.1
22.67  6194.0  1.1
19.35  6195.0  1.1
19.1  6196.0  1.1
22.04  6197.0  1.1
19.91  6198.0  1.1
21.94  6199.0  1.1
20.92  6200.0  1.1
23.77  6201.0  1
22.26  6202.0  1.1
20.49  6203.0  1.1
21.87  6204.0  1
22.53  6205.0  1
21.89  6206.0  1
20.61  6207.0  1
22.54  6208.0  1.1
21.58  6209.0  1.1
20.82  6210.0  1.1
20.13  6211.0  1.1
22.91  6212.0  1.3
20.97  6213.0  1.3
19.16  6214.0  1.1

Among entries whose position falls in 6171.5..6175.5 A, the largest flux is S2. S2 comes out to 21.53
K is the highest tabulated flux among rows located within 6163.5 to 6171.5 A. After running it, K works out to 20.94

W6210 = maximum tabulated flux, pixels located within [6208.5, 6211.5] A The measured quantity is 21.58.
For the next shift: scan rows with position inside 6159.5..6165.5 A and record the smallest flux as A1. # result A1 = 19.93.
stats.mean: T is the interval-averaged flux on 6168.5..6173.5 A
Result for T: 20.7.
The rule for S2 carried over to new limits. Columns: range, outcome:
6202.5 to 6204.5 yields 21.87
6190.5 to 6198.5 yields 23.24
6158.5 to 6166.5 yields 21.17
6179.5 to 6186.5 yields 22.57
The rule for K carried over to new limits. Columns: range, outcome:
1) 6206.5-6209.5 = 22.54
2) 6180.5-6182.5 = 18.58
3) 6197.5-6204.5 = 23.77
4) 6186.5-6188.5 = 21.03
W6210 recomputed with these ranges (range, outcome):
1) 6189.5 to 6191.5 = 21.48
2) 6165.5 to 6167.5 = 20.25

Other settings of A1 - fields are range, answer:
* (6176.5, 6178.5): 18.91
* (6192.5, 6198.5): 19.1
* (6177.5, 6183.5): 18.38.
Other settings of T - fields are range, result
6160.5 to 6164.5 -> 20.5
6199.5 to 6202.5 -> 22.3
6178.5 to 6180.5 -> 21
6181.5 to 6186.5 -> 21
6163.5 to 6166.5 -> 20.5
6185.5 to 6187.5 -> 21.2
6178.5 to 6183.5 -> 19.9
